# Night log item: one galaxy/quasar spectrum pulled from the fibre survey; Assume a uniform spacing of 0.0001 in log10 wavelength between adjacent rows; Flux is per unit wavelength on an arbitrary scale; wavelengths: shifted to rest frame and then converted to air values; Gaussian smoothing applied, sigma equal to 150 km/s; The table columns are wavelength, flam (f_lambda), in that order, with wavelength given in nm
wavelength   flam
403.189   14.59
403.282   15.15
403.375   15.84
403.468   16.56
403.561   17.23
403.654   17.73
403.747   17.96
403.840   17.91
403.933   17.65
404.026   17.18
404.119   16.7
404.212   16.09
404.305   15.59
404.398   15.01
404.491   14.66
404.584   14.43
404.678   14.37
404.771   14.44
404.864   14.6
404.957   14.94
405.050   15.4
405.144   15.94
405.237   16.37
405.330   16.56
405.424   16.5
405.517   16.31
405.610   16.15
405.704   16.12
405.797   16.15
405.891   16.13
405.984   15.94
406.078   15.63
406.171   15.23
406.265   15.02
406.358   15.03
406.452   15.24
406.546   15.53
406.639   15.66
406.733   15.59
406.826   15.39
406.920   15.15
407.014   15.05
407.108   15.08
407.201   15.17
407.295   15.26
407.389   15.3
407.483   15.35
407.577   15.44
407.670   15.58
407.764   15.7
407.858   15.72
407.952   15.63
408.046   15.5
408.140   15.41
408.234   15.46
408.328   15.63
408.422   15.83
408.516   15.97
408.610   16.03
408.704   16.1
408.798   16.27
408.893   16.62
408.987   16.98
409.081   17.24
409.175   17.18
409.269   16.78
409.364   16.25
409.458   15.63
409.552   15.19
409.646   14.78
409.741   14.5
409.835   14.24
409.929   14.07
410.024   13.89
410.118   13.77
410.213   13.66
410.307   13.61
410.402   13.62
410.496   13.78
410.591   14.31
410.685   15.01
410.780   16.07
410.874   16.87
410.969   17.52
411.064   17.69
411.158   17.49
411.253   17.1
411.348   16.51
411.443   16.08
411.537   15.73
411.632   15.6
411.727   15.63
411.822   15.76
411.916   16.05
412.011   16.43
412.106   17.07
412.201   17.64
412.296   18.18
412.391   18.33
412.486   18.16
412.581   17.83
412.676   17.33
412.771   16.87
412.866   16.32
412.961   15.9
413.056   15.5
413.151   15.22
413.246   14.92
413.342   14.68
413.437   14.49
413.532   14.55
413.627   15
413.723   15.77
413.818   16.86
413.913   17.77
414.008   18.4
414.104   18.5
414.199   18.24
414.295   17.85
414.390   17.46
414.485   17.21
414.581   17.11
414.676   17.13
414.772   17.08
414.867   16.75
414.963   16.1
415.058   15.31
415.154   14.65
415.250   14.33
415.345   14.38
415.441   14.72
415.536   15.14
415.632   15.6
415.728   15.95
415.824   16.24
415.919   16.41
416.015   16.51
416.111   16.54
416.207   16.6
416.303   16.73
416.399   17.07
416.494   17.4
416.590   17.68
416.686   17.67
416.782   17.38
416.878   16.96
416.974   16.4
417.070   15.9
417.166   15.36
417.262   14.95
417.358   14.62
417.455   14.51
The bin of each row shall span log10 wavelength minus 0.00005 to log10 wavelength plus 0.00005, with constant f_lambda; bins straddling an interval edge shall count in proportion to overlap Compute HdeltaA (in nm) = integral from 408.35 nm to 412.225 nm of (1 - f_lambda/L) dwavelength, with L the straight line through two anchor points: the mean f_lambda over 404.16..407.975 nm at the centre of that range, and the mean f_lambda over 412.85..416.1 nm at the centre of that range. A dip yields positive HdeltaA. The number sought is 0.01 nm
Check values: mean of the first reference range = 15.5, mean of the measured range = 15.8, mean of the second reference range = 16.1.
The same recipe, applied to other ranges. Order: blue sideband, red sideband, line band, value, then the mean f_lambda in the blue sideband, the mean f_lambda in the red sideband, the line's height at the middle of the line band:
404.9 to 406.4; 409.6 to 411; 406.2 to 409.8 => -0.11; 15.8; 14.6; 15.2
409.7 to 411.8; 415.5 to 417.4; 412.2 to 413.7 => -0.05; 15.3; 16.4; 15.7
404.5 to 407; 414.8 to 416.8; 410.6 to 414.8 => -0.18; 15.5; 16.1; 15.9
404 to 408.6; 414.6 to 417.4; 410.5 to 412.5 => -0.09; 15.6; 16.1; 15.9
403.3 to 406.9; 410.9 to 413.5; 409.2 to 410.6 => 0.15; 15.9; 16.5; 16.3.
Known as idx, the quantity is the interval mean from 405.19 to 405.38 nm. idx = 16.5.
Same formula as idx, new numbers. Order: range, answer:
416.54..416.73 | 17.7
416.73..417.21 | 16.4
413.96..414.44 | 18.1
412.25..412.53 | 18.2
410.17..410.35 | 13.7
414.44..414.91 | 17.1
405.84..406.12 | 15.9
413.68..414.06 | 17.2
